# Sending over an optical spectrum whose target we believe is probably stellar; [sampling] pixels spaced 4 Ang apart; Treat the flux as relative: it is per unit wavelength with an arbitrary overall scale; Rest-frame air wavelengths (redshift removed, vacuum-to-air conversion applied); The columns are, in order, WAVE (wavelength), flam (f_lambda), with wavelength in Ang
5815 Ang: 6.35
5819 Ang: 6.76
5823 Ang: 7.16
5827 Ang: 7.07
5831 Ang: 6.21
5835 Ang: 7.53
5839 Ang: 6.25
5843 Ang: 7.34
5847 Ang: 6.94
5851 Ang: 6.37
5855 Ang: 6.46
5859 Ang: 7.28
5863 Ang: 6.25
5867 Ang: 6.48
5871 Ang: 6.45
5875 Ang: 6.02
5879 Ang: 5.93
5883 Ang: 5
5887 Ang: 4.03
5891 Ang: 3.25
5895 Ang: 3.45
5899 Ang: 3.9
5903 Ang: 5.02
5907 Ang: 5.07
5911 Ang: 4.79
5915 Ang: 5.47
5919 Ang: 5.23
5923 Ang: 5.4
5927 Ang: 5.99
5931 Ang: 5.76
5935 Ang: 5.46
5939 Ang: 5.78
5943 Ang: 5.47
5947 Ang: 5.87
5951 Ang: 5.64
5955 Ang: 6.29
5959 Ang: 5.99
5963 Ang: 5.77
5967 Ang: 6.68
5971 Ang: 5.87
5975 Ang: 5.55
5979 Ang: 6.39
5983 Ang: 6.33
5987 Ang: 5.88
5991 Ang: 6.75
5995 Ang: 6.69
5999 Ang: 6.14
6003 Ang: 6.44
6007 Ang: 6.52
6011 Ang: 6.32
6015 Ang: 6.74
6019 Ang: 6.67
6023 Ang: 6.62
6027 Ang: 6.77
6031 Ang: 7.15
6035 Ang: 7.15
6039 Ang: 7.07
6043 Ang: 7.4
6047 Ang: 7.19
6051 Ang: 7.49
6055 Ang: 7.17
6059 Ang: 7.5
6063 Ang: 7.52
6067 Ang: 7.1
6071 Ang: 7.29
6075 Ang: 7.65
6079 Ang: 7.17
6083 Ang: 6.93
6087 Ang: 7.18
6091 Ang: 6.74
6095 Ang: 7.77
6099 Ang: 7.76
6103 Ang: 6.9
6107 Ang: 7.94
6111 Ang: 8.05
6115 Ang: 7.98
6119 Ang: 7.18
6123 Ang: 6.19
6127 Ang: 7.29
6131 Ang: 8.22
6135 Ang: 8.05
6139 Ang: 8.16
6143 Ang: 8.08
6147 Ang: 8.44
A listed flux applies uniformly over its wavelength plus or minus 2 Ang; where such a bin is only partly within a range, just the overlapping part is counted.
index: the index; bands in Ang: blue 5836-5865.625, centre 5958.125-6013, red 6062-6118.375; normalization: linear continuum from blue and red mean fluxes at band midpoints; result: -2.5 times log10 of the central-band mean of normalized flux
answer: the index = 0.142 mag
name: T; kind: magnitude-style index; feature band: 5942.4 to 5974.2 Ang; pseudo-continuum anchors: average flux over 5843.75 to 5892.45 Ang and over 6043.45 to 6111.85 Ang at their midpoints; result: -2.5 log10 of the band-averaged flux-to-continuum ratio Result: 0.10 mag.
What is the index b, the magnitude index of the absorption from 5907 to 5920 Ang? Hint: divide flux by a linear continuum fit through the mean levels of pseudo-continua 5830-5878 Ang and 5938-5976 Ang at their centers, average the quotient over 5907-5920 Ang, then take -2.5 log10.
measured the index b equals 0.20 mag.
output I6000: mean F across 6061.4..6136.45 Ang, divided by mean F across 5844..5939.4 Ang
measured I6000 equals 1.3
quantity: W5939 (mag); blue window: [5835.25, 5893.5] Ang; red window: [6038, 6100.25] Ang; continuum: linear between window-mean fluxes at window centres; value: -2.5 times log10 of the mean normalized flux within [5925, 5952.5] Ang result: 0.139 mag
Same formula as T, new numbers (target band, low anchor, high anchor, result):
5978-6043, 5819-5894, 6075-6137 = 0.05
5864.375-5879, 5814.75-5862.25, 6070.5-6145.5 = 0.11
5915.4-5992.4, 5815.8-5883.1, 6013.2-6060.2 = 0.17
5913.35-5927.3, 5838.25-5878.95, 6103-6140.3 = 0.24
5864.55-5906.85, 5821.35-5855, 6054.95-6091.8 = 0.36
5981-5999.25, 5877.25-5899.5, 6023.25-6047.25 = -0.03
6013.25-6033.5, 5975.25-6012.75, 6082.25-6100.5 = -0.03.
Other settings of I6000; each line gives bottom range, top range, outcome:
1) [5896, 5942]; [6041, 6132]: 1.41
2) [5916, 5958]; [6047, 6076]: 1.29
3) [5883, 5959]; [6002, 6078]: 1.38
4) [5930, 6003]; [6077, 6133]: 1.22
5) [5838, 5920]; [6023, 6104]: 1.30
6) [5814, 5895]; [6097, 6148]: 1.24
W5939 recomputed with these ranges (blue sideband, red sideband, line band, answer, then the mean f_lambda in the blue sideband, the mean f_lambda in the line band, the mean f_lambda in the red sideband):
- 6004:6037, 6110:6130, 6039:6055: -0.06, 6.73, 7.3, 7.35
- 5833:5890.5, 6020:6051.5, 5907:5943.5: 0.20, 6.23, 5.46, 7.07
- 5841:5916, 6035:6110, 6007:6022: 0.04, 5.55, 6.57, 7.33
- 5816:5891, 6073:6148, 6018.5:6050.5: 0.02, 6.33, 7.04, 7.55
